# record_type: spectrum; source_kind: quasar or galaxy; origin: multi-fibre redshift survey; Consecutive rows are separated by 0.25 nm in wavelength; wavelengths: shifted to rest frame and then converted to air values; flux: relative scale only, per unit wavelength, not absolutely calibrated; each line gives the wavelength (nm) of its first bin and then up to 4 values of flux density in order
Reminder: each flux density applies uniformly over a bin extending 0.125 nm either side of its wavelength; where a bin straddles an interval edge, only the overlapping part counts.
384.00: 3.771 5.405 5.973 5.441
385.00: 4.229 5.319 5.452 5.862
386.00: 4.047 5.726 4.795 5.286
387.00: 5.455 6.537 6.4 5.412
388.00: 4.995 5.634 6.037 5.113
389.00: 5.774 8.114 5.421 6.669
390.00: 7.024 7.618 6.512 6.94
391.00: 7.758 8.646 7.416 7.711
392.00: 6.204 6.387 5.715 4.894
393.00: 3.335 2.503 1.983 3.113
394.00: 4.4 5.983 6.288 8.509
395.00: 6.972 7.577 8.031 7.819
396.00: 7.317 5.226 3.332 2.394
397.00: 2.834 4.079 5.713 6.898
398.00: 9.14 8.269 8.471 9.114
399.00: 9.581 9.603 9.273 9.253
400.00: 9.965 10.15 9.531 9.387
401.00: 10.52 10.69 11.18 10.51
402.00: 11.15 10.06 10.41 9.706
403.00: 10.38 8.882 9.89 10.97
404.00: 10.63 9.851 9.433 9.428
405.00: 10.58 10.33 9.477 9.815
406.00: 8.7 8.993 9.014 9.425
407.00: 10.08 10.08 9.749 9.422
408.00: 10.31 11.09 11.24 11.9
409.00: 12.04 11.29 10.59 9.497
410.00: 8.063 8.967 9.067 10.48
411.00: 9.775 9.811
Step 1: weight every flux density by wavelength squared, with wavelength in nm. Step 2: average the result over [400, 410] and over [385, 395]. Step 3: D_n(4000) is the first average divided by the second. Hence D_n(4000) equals 1.9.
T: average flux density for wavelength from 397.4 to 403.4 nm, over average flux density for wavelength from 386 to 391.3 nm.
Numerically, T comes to 1.54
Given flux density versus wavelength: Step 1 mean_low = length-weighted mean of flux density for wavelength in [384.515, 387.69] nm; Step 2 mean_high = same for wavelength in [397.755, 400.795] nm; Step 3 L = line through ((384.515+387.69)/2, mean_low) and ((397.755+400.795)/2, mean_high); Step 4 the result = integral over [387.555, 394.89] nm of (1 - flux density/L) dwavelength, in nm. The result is 0.92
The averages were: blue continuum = 5.4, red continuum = 9.21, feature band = 5.94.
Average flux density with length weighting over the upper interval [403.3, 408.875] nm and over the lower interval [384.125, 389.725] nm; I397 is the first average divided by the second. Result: 1.8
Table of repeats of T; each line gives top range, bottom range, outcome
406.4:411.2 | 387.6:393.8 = 1.71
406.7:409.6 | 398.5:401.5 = 1.09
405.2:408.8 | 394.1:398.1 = 1.63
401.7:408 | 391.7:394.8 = 1.97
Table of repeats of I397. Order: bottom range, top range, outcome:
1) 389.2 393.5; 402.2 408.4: 1.58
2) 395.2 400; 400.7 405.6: 1.43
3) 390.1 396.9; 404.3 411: 1.68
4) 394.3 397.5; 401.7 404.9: 1.72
